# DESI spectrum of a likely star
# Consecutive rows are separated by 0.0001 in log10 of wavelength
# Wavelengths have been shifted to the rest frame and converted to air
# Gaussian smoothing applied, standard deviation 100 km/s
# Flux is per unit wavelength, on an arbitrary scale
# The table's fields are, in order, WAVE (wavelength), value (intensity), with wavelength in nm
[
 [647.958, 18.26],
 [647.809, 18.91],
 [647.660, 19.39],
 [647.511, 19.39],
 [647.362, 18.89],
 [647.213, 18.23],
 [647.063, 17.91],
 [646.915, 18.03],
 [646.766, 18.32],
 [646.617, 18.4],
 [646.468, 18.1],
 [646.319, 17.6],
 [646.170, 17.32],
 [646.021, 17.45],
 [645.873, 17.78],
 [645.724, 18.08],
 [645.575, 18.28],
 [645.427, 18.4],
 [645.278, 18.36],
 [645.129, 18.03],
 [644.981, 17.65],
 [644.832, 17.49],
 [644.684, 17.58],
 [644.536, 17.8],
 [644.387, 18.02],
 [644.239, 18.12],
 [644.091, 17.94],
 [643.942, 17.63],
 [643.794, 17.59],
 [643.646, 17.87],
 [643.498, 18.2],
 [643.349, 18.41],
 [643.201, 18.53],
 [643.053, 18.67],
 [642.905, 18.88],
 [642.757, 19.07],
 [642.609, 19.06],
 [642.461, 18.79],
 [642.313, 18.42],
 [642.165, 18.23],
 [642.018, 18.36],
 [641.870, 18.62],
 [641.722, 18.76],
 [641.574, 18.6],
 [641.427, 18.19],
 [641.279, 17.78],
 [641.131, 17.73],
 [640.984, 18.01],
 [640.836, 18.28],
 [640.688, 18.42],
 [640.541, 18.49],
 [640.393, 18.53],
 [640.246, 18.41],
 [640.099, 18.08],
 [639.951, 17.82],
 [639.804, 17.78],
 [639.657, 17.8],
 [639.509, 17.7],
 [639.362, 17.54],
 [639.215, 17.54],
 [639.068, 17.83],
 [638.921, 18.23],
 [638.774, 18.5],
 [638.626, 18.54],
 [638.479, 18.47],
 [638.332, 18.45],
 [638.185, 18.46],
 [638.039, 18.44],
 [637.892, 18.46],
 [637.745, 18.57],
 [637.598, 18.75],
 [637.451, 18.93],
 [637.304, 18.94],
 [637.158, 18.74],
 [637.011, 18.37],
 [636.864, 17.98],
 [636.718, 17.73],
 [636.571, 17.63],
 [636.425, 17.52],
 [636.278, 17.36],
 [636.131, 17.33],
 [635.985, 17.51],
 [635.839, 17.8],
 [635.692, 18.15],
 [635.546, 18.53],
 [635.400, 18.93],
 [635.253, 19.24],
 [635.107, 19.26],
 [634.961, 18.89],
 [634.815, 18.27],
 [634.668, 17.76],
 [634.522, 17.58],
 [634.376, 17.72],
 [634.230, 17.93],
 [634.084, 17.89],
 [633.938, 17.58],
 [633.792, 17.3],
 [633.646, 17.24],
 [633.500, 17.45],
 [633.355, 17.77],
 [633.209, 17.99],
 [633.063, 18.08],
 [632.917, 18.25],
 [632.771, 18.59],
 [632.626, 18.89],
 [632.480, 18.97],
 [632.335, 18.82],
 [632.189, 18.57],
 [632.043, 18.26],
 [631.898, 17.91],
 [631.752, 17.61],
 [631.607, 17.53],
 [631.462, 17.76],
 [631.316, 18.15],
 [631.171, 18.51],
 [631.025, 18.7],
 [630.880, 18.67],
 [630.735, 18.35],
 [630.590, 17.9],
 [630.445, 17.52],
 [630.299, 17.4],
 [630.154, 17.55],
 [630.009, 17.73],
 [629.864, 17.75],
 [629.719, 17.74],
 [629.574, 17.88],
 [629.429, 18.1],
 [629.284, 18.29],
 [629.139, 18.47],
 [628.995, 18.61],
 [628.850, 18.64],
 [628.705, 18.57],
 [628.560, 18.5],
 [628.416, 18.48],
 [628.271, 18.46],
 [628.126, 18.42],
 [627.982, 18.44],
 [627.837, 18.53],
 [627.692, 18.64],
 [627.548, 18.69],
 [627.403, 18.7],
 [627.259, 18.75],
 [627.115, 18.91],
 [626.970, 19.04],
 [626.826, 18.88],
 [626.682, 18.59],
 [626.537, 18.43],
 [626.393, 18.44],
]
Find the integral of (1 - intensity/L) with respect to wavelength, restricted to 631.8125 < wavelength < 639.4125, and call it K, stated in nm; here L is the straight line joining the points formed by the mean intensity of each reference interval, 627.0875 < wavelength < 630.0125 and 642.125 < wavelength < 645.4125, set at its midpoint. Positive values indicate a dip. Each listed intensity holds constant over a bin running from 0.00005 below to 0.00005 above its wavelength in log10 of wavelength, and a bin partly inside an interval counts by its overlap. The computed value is 0.05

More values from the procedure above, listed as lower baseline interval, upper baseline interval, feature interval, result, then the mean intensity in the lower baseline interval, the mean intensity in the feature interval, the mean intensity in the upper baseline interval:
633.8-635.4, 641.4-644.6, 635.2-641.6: 0.03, 18.2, 18.2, 18.4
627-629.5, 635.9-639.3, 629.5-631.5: 0.05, 18.5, 18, 18.2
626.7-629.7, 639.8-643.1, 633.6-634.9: 0.05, 18.5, 17.7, 18.4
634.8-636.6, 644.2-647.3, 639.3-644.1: -0.05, 18.2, 18.3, 18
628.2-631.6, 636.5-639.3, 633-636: 0.03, 18.2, 18.1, 18.3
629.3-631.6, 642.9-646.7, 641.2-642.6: -0.04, 18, 18.4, 18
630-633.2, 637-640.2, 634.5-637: 0.02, 18.2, 18.1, 18.3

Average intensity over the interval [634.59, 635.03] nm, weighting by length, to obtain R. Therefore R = 18.3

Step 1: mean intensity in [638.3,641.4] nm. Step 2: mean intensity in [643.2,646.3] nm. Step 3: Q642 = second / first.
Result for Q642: 0.99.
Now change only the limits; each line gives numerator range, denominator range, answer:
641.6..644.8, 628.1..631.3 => 1.01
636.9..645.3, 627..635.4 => 1.00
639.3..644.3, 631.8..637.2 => 1.01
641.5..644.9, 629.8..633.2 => 1.01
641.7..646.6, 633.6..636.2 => 1.00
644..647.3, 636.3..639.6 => 0.98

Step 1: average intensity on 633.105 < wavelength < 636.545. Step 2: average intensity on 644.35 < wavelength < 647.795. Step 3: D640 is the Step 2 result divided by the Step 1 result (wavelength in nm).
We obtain 1.0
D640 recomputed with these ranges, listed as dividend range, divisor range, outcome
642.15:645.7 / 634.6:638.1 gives 1.00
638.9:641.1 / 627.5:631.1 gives 0.99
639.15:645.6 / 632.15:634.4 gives 1.01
